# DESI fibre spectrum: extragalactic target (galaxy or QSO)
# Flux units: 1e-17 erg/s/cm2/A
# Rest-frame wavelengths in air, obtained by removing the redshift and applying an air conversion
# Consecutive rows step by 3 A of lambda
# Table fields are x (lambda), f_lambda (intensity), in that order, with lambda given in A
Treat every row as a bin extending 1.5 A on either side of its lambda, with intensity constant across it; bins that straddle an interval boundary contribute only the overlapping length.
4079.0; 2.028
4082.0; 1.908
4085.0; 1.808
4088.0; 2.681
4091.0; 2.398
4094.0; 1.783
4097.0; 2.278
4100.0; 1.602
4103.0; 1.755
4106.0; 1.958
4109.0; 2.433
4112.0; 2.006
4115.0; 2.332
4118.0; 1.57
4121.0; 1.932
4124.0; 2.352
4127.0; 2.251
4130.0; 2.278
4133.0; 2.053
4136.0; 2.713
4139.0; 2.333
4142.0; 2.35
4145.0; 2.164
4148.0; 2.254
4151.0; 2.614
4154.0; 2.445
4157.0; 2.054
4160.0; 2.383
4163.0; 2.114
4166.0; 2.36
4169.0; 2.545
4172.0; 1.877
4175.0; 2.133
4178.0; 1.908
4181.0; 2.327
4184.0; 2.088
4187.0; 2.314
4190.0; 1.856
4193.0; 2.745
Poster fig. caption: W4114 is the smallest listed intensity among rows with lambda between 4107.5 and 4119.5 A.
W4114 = 1.57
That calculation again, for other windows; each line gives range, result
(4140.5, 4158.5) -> 2.054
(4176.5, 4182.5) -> 1.908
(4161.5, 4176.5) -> 1.877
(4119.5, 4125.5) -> 1.932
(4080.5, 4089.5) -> 1.808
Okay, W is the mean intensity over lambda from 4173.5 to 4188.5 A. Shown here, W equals 2.15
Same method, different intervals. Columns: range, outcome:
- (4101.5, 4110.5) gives 2.05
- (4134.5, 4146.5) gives 2.39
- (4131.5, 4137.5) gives 2.38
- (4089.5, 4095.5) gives 2.09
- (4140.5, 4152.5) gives 2.35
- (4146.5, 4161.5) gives 2.35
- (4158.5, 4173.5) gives 2.26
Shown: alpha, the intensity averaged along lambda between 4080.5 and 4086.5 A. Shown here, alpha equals 1.86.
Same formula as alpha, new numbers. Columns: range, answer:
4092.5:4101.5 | 1.89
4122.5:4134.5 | 2.23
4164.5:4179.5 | 2.16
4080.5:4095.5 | 2.12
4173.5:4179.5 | 2.02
